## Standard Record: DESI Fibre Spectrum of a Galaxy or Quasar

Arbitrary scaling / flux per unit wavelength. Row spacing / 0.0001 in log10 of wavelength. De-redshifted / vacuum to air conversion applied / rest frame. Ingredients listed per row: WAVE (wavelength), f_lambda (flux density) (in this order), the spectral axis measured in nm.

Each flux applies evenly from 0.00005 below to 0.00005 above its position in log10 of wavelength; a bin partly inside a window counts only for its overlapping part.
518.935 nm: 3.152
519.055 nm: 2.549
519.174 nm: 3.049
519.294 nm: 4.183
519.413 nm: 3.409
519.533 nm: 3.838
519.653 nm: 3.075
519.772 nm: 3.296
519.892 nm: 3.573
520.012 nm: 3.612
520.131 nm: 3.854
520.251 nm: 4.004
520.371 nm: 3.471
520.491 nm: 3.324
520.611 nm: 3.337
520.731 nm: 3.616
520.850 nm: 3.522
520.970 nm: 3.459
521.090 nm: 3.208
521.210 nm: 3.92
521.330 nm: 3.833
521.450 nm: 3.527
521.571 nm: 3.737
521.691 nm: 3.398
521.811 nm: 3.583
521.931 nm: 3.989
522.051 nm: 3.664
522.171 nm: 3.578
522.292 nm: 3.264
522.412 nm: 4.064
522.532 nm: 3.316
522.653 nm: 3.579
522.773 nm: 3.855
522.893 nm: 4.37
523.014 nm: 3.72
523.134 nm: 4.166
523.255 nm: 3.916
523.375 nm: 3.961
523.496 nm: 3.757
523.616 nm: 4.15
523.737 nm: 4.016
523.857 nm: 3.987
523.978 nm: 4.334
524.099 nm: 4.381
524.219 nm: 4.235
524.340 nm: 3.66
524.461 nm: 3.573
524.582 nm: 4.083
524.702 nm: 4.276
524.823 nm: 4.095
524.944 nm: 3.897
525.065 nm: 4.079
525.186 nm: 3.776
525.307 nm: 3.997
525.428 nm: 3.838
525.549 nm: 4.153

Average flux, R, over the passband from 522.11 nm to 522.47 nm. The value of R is 3.63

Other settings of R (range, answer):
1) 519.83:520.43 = 3.7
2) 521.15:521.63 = 3.75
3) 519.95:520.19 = 3.74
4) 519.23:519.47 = 3.79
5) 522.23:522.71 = 3.55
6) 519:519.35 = 3.26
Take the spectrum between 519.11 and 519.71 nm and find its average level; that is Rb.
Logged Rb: 3.5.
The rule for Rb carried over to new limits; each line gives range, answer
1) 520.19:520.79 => 3.55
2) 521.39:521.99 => 3.64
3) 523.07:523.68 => 3.99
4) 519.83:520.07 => 3.58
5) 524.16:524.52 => 3.82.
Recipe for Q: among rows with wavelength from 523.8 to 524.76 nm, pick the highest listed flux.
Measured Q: 4.381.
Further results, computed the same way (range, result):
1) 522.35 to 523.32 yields 4.37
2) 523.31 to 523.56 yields 3.961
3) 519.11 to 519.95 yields 4.183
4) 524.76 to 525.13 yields 4.095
